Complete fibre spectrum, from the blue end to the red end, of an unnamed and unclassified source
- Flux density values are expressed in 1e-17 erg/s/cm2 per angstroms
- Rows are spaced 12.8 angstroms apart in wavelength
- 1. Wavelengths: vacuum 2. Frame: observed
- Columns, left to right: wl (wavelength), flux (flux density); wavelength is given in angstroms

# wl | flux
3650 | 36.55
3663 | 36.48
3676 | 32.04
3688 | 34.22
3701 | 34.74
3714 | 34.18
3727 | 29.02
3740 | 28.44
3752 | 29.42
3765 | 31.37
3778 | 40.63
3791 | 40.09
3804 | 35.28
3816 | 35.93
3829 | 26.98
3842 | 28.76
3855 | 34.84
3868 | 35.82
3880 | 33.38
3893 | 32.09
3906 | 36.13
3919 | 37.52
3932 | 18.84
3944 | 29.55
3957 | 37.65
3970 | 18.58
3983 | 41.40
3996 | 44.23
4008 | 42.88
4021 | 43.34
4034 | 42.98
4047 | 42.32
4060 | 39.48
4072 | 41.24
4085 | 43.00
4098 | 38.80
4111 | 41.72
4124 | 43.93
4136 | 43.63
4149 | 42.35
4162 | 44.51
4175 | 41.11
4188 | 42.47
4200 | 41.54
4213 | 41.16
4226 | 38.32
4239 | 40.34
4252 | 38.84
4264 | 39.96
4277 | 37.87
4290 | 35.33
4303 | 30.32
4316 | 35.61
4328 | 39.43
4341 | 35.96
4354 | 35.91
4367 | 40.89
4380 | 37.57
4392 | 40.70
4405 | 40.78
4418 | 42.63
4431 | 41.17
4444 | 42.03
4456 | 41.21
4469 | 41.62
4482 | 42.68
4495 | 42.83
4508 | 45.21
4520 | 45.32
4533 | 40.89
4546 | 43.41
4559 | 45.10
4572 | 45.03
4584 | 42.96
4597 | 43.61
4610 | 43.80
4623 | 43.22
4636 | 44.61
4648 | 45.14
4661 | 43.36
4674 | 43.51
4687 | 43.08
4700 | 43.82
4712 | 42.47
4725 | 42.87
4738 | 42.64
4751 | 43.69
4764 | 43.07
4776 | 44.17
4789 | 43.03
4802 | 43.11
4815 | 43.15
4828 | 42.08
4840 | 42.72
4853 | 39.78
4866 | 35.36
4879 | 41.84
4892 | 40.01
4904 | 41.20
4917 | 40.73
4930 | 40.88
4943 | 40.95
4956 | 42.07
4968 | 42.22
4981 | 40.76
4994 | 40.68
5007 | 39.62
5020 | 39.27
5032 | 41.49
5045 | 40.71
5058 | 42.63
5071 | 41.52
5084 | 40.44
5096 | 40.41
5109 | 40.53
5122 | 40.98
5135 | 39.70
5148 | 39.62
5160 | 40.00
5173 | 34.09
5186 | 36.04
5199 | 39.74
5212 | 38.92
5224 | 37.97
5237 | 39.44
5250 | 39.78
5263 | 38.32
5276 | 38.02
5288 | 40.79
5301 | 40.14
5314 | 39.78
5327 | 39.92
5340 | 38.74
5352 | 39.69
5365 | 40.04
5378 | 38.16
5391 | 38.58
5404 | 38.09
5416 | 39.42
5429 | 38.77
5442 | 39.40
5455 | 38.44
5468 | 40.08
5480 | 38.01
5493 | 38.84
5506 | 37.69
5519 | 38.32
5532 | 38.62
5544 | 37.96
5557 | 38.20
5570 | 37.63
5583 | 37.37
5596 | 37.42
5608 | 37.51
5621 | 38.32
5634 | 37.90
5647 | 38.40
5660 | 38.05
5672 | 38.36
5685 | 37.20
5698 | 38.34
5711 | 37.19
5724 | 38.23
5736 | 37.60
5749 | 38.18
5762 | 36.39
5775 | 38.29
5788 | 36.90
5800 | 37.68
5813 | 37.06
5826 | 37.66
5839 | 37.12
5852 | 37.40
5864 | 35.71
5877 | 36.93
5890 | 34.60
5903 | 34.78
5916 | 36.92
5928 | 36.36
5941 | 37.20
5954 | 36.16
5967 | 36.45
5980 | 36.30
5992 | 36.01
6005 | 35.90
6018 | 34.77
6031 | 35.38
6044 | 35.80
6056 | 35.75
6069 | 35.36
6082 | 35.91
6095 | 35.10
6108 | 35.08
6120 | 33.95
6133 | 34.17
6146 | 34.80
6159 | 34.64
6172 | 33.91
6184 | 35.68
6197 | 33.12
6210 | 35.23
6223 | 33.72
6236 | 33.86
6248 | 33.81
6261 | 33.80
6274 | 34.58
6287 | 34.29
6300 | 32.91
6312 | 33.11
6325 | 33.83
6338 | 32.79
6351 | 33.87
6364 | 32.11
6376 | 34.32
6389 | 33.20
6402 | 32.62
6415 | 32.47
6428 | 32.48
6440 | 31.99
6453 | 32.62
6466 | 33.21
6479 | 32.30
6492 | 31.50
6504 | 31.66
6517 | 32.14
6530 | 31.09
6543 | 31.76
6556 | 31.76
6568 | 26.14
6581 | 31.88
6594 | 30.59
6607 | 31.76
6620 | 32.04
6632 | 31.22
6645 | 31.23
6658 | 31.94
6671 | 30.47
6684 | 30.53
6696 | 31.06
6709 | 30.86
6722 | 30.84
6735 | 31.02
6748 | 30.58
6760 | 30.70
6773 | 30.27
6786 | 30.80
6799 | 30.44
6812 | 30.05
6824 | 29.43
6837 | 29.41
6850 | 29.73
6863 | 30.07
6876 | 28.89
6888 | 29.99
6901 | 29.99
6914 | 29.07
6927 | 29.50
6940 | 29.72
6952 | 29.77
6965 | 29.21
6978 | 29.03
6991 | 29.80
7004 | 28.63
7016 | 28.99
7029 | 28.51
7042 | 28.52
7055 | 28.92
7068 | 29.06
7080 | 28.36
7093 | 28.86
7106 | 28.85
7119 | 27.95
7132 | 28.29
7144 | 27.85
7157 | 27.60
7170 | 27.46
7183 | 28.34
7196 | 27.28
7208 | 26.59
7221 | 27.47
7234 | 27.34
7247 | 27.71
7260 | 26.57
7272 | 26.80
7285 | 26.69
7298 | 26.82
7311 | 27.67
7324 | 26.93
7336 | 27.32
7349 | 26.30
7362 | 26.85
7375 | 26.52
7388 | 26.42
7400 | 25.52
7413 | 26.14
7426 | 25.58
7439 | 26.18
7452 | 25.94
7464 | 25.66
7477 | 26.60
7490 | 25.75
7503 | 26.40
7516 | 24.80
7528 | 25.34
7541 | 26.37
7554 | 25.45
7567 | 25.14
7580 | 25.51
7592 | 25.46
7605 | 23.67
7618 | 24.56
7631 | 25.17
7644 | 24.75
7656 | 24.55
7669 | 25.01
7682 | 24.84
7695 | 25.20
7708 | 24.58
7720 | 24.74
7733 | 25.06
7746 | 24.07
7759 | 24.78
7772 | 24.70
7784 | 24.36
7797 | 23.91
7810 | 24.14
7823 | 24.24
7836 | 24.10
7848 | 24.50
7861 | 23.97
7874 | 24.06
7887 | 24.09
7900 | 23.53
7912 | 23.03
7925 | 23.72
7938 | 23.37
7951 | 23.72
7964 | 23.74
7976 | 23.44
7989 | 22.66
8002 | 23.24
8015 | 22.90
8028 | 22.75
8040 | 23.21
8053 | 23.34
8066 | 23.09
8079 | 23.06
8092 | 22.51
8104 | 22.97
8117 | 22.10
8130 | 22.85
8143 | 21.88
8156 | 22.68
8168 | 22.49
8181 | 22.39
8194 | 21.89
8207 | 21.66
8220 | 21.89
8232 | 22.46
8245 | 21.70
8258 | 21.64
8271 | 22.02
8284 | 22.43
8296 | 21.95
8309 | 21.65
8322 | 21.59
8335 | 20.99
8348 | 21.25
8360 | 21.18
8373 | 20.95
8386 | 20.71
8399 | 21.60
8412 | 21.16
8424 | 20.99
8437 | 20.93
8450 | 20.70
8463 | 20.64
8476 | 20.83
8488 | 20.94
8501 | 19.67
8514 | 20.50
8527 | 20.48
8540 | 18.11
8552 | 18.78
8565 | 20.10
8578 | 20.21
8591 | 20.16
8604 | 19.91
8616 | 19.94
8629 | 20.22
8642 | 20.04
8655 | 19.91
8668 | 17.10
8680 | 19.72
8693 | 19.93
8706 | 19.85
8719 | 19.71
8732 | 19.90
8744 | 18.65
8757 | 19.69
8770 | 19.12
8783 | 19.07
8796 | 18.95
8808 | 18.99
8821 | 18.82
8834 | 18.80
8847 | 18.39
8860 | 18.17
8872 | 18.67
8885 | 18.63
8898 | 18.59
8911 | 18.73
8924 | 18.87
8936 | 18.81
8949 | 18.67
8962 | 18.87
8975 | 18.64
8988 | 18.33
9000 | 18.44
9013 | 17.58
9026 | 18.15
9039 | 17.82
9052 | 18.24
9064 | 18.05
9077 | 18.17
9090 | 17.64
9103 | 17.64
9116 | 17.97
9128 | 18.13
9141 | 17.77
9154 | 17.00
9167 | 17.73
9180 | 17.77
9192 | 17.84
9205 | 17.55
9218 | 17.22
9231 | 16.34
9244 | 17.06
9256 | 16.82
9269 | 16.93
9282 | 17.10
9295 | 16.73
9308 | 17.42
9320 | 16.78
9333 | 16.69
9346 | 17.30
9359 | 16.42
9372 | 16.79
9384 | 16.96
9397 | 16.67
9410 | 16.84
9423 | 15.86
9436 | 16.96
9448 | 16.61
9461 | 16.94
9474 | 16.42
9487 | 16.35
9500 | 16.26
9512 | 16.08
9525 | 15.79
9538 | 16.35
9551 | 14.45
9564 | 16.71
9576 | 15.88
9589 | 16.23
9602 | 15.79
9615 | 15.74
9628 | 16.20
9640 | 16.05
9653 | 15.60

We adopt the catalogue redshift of 0.000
